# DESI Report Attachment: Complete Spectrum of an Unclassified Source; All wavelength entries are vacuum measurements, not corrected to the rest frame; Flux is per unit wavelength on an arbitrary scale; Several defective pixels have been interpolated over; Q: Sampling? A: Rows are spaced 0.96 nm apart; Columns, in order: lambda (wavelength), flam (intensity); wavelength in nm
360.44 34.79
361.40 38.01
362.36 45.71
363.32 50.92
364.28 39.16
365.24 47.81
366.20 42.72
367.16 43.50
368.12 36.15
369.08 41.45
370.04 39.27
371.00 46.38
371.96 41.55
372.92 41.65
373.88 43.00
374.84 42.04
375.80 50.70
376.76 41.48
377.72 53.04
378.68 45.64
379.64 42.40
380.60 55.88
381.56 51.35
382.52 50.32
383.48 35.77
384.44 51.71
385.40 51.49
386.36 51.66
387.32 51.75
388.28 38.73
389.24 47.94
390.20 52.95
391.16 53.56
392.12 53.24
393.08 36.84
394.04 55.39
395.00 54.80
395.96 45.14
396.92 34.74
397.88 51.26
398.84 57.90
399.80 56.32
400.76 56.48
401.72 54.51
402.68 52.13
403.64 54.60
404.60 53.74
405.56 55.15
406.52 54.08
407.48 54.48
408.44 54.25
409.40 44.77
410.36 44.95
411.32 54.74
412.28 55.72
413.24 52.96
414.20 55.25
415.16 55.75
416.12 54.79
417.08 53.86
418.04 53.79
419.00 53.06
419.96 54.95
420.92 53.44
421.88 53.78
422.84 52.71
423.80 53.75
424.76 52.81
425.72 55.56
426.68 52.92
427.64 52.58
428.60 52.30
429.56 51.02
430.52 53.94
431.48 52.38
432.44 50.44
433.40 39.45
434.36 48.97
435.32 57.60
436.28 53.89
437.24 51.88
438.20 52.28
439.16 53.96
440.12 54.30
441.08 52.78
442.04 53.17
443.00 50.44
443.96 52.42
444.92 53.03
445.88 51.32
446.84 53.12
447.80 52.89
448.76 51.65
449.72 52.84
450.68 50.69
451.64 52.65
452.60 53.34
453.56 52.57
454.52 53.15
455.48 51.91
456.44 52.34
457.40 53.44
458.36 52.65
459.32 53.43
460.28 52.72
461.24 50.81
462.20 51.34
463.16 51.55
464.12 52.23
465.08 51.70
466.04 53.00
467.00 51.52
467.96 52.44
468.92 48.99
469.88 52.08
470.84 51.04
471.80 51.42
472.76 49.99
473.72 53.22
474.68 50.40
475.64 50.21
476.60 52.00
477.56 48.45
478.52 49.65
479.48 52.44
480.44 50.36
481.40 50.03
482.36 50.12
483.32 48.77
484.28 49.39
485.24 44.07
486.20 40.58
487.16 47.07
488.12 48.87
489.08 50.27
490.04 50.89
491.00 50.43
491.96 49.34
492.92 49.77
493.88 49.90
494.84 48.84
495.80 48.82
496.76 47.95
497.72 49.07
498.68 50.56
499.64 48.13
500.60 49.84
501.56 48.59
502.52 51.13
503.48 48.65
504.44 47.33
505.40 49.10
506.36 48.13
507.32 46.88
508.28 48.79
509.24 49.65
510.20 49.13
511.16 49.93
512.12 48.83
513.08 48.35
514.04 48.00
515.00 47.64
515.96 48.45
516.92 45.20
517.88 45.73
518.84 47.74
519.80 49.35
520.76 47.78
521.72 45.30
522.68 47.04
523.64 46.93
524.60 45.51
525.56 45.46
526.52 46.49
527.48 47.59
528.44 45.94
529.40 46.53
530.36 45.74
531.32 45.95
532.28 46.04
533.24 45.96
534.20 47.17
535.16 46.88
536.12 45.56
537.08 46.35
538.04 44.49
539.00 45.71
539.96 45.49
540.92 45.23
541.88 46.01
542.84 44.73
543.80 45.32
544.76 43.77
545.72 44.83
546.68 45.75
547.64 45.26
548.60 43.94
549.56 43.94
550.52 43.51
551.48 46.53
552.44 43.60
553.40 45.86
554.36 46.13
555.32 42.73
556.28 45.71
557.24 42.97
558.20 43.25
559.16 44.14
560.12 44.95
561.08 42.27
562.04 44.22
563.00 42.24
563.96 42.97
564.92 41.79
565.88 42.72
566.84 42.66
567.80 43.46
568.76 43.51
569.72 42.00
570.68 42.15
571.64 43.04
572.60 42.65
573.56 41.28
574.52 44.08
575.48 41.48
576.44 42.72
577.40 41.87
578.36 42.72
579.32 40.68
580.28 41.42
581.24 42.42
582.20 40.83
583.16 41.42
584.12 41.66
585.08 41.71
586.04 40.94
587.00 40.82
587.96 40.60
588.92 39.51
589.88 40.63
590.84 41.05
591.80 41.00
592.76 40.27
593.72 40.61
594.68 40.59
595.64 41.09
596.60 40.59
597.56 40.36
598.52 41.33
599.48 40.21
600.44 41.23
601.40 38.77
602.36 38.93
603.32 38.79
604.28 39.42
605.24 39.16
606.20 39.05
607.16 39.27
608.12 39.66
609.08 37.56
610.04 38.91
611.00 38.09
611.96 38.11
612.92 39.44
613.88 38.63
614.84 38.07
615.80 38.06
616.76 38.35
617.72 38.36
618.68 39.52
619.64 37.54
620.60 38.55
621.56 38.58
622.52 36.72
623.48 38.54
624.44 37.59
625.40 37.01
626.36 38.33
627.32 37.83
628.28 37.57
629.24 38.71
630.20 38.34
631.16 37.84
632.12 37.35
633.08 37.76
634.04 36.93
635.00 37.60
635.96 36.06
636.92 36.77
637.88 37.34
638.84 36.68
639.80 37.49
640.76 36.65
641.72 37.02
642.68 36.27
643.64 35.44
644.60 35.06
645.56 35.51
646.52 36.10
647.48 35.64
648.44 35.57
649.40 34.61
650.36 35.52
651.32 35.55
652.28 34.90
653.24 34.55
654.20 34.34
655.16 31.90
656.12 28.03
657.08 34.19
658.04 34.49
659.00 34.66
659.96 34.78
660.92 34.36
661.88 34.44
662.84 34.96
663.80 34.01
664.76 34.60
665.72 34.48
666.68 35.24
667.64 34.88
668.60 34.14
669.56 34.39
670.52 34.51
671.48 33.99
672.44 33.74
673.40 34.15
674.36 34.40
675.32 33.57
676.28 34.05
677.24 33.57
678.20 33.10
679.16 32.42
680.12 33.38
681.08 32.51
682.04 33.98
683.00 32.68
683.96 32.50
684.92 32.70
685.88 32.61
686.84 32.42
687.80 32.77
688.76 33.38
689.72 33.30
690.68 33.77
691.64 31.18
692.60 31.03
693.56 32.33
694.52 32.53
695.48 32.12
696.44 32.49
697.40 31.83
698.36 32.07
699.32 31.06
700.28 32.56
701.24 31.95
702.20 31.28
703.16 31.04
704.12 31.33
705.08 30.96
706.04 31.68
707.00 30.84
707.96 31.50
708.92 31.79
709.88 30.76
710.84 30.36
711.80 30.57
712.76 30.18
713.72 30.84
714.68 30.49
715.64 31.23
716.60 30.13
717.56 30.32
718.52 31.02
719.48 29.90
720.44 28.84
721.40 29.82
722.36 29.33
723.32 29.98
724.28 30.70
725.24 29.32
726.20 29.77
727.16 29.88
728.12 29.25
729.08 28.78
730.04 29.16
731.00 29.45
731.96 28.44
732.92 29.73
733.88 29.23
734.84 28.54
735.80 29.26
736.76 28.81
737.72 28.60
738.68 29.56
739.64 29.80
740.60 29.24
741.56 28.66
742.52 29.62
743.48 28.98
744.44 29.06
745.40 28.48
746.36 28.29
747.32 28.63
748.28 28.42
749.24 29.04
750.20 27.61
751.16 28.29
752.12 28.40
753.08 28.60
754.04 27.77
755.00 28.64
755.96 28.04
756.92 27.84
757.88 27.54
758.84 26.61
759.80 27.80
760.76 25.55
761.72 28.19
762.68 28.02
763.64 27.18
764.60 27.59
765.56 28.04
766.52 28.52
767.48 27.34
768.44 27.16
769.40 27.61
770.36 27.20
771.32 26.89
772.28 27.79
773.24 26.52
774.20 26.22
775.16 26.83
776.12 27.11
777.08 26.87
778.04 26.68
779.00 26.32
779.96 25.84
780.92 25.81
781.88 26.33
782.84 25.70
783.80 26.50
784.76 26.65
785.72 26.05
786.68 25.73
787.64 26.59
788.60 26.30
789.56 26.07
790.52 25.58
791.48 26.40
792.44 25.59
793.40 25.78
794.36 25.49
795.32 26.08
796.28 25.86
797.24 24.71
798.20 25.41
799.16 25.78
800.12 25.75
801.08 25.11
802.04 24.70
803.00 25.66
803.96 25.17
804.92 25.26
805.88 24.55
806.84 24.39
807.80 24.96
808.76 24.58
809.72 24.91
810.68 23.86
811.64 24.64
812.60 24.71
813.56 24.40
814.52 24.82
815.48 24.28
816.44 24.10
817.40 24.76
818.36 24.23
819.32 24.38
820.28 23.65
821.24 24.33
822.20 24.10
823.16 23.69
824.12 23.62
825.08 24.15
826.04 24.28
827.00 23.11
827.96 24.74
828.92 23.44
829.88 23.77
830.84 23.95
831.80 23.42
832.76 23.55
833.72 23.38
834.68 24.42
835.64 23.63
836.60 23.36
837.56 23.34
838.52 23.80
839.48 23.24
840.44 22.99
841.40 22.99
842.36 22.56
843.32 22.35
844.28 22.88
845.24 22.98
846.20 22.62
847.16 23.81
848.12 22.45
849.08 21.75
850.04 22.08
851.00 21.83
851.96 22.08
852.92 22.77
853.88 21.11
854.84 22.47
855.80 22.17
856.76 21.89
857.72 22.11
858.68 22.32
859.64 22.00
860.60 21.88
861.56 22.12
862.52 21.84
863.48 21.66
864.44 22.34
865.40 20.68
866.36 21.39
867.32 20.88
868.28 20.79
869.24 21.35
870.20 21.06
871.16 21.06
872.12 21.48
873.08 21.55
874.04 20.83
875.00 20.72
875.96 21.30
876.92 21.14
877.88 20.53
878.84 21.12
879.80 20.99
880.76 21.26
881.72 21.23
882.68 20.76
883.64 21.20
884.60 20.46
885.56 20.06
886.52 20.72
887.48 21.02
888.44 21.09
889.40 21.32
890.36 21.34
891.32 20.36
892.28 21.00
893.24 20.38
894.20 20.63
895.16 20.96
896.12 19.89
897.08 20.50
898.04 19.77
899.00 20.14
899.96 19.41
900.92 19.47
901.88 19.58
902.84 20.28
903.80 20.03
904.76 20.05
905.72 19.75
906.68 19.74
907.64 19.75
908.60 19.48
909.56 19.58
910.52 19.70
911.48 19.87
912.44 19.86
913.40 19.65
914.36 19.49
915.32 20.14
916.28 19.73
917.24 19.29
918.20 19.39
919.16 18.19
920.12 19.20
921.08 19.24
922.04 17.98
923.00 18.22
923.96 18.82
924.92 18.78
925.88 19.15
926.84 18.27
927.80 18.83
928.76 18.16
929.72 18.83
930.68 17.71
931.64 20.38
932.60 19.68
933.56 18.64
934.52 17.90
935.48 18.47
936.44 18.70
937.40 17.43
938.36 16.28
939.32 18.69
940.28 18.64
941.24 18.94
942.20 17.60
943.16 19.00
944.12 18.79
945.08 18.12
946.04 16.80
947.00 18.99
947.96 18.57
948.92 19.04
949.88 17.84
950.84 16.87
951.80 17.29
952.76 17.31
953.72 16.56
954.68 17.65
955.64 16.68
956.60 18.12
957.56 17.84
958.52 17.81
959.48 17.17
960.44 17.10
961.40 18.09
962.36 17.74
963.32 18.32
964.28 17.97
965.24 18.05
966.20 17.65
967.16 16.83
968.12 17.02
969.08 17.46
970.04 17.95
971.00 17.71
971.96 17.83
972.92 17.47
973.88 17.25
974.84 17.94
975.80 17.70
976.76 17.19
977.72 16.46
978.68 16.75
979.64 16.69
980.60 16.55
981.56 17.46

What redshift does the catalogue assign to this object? -0.001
